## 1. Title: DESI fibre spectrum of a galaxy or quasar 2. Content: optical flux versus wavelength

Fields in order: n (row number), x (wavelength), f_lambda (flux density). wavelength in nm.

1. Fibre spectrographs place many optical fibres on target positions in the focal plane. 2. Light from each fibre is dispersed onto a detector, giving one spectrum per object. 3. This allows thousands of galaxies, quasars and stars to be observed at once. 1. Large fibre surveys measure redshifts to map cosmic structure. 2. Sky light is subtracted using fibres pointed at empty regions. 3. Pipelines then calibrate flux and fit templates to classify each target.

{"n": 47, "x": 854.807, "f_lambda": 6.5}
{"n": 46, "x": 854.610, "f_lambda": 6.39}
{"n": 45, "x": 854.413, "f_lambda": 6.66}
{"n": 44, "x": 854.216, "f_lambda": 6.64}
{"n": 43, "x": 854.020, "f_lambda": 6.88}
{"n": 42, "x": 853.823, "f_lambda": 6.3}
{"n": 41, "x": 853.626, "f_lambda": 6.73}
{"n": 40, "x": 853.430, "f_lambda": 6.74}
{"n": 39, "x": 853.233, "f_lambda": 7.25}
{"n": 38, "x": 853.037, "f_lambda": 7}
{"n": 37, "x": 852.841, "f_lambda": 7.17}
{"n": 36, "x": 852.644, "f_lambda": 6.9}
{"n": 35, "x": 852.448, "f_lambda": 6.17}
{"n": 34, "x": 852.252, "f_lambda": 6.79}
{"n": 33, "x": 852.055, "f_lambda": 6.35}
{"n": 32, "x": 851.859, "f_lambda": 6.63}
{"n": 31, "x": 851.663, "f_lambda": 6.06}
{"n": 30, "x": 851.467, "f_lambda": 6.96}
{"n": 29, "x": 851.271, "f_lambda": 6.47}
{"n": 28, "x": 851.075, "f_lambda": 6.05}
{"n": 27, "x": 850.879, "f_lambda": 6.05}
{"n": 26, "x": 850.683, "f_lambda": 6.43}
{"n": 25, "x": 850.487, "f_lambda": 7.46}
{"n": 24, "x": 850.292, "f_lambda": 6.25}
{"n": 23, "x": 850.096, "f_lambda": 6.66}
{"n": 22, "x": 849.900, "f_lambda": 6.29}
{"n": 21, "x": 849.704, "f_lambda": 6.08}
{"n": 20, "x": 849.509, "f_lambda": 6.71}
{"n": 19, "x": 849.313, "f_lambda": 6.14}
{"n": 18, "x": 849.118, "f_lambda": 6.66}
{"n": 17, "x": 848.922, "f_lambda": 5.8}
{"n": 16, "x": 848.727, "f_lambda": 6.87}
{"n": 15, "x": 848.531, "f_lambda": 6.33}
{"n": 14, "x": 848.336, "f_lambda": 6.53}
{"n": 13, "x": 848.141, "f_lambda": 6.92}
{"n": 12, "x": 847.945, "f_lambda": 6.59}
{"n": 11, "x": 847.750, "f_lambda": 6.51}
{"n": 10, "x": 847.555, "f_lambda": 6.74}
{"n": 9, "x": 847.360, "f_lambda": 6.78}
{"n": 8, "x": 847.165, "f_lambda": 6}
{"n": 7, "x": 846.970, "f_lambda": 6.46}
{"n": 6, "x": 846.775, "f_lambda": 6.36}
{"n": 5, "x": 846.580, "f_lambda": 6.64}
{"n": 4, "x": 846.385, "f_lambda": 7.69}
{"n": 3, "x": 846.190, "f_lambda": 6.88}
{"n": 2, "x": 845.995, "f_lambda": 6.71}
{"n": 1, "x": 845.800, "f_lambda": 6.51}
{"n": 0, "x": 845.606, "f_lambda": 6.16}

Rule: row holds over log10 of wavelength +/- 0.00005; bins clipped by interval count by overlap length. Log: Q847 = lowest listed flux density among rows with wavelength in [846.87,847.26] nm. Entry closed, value 6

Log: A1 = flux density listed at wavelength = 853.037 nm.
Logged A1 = 7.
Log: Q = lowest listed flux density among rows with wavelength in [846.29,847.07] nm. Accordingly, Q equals 6.36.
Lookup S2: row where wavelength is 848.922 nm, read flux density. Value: 5.8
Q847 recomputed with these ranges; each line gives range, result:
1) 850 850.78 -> 6.25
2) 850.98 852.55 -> 6.05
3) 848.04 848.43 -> 6.53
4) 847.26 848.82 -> 6.33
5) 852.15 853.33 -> 6.17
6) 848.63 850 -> 5.8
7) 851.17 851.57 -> 6.47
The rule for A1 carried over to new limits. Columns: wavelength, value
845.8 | 6.51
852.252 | 6.79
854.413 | 6.66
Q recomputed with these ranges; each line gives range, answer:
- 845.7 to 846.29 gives 6.51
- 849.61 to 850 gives 6.08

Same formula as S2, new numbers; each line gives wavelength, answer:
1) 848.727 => 6.87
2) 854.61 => 6.39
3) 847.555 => 6.74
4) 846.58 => 6.64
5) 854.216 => 6.64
